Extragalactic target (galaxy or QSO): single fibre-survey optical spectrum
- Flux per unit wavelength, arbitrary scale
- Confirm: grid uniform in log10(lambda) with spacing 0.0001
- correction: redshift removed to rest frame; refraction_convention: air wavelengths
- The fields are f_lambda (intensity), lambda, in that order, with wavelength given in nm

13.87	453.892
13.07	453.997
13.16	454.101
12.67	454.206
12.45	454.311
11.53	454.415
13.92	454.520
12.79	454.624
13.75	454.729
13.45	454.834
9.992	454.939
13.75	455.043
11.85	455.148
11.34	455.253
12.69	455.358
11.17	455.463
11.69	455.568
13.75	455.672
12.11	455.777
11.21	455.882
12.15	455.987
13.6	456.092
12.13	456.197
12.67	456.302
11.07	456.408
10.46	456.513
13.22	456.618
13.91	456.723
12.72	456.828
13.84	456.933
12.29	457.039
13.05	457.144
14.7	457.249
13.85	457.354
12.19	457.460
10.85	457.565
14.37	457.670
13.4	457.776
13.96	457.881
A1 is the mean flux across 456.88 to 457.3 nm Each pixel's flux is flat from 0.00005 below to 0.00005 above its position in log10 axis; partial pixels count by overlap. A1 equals 13.5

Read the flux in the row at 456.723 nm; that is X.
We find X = 13.91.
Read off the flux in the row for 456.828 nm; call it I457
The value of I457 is 12.72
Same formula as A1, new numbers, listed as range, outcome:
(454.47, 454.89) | 13.4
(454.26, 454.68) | 12.7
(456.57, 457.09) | 13.2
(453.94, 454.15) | 13.1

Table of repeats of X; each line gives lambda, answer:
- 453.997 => 13.07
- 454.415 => 11.53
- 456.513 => 10.46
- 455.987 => 12.15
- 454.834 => 13.45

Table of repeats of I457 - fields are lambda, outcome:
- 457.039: 12.29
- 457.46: 12.19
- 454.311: 12.45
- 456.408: 11.07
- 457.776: 13.4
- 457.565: 10.85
